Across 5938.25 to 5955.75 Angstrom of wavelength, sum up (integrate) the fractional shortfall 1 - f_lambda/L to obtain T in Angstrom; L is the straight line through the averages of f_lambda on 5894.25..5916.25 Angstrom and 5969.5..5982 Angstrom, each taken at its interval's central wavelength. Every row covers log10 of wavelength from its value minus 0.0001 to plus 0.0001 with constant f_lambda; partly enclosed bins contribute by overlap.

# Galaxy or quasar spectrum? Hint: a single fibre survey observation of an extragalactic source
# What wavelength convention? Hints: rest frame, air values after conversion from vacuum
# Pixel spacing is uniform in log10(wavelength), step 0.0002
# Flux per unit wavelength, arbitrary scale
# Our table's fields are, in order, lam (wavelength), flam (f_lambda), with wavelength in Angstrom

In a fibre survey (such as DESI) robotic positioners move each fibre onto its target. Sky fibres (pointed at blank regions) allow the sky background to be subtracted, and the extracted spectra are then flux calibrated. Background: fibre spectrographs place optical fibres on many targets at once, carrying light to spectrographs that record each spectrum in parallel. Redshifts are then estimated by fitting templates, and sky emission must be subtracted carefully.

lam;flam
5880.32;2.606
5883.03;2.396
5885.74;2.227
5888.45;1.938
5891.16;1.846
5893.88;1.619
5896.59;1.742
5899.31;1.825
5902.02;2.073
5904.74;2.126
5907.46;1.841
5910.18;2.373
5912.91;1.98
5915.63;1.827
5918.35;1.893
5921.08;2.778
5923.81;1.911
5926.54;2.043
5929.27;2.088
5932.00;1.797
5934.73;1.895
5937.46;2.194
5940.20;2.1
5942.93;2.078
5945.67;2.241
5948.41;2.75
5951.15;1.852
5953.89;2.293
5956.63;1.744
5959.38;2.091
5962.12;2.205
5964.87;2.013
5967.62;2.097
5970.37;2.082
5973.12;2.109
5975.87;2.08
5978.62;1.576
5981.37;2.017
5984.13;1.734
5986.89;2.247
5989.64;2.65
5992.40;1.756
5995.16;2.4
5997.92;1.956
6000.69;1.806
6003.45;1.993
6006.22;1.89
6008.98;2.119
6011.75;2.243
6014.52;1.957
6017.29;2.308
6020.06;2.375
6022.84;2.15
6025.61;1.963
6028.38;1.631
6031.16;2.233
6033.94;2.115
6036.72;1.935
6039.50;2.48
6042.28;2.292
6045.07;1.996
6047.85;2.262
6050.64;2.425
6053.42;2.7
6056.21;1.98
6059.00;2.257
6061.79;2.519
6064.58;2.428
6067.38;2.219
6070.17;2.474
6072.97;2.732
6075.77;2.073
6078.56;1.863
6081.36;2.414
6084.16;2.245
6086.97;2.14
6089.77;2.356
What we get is -2.1 Angstrom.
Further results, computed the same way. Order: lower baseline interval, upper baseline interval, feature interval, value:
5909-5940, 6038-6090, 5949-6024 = 3.56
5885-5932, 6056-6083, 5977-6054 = 3.42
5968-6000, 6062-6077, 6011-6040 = 1.38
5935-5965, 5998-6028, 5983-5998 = -0.41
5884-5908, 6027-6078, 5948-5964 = -0.49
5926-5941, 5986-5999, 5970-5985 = 1.58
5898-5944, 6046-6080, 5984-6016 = 1.82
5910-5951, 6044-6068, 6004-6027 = 1.34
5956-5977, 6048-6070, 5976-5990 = 0.75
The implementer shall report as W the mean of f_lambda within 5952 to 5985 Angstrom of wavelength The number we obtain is 2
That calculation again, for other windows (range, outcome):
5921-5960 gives 2.1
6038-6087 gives 2.31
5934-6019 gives 2.08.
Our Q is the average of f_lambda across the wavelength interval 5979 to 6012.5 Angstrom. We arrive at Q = 2.05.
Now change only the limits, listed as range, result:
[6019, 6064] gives 2.21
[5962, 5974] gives 2.09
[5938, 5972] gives 2.13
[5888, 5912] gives 1.93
